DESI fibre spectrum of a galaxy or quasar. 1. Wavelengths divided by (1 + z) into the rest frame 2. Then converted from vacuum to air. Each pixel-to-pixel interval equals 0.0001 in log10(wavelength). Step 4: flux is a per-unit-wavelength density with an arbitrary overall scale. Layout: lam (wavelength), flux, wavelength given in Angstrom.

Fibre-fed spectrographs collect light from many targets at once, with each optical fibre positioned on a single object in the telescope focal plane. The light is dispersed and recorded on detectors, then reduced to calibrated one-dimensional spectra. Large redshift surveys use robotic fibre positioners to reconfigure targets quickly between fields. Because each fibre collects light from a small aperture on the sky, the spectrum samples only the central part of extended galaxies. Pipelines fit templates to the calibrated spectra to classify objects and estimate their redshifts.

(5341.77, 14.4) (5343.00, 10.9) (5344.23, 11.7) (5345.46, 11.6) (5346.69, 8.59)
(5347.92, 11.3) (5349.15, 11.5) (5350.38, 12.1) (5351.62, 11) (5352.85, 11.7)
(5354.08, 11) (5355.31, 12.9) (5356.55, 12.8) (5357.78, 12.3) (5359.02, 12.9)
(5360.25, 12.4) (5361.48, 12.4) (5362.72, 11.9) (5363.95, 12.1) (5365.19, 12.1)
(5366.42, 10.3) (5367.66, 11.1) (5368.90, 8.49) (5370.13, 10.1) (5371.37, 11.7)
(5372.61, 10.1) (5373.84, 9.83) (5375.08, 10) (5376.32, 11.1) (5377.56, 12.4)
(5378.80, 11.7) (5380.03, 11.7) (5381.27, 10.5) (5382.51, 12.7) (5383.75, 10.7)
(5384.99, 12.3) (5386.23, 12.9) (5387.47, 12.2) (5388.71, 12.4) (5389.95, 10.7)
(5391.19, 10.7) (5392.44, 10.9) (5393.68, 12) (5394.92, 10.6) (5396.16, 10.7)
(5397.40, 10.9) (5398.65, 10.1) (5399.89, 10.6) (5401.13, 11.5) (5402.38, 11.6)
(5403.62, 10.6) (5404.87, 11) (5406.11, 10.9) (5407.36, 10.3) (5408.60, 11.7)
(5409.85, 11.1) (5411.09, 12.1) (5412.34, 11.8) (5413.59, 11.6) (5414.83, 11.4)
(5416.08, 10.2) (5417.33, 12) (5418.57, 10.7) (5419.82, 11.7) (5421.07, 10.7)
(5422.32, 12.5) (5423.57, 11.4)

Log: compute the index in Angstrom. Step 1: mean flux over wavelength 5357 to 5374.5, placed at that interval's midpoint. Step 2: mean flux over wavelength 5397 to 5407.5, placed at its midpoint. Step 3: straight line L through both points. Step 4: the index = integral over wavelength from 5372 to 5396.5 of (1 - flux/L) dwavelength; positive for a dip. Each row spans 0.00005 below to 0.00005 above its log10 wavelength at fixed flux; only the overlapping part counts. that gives -0.6 Angstrom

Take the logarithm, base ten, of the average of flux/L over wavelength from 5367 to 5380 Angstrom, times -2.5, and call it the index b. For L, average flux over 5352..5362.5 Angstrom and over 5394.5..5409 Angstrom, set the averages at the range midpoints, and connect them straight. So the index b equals 0.10 mag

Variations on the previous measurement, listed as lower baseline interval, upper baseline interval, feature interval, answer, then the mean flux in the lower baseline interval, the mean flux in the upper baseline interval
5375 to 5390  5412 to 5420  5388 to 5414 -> 0.04 mag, 11.7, 11.3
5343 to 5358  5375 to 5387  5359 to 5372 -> 0.02 mag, 11.5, 11.7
